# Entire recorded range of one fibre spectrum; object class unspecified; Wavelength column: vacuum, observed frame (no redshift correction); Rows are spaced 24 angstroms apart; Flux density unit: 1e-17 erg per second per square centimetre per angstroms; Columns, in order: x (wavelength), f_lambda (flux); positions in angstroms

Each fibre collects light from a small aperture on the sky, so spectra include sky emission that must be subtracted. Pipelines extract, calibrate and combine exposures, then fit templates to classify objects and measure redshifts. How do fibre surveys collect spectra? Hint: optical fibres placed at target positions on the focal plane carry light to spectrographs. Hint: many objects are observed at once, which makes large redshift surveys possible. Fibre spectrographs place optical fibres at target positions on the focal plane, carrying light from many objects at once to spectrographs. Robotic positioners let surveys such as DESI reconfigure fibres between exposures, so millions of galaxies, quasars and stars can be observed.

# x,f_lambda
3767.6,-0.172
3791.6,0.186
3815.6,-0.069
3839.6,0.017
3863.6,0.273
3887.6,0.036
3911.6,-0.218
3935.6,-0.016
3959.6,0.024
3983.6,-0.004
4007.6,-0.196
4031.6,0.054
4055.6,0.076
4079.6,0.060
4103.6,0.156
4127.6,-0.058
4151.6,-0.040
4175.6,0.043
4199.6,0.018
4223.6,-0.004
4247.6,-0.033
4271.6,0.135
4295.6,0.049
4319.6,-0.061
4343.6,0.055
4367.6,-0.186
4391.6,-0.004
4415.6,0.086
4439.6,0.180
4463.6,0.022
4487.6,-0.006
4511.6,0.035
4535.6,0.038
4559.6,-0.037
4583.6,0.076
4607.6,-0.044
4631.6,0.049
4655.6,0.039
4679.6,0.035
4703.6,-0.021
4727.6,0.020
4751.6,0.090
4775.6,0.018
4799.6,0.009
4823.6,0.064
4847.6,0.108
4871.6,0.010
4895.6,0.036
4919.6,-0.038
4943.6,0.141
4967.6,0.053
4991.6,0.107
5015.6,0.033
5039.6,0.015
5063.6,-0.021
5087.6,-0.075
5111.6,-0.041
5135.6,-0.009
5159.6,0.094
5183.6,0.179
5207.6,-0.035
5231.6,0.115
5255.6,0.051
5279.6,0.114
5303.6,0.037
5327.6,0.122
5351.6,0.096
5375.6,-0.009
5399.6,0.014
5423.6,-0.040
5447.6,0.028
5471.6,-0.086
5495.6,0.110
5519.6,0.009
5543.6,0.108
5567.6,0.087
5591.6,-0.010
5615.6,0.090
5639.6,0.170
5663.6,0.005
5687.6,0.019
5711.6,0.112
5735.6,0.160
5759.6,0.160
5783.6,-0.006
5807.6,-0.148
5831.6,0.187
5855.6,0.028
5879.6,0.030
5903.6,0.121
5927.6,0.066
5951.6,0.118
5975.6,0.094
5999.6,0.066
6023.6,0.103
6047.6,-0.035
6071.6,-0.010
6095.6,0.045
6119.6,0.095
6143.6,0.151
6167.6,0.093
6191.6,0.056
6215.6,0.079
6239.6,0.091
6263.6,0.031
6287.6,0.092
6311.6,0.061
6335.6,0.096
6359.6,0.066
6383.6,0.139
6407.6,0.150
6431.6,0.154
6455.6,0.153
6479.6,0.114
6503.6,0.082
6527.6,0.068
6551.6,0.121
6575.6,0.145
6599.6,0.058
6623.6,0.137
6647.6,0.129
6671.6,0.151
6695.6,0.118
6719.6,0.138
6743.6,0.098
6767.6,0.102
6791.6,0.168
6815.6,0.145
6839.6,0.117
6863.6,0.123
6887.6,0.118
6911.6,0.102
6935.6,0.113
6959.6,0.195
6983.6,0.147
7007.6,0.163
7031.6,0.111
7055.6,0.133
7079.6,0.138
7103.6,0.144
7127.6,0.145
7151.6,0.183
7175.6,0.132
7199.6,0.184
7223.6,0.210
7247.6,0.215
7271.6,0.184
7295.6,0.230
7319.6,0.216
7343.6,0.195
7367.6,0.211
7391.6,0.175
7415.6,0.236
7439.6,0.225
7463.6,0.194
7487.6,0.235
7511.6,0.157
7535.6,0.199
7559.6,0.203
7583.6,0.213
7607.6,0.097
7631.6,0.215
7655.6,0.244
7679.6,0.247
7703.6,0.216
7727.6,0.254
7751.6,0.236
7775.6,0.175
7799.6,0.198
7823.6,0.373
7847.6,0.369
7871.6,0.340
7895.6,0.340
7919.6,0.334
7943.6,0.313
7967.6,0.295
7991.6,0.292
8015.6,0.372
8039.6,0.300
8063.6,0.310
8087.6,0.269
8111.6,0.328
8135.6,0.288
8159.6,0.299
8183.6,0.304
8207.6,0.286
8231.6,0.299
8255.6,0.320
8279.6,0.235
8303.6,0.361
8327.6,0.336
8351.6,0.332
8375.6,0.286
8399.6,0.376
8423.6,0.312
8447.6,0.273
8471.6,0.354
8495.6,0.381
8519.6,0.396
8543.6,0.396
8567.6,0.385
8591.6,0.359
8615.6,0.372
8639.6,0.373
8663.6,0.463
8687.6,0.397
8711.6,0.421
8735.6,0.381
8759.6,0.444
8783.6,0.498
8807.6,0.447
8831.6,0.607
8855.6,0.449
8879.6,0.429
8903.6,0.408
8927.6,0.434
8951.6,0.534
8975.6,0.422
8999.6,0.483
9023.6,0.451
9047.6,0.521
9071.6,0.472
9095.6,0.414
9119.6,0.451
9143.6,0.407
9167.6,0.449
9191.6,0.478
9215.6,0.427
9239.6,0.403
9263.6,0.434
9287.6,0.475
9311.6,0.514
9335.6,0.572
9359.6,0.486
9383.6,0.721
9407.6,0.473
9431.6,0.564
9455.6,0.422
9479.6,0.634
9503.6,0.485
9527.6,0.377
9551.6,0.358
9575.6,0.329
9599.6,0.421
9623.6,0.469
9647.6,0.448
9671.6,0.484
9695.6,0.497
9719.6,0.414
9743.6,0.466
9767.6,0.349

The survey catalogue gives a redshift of 0.96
